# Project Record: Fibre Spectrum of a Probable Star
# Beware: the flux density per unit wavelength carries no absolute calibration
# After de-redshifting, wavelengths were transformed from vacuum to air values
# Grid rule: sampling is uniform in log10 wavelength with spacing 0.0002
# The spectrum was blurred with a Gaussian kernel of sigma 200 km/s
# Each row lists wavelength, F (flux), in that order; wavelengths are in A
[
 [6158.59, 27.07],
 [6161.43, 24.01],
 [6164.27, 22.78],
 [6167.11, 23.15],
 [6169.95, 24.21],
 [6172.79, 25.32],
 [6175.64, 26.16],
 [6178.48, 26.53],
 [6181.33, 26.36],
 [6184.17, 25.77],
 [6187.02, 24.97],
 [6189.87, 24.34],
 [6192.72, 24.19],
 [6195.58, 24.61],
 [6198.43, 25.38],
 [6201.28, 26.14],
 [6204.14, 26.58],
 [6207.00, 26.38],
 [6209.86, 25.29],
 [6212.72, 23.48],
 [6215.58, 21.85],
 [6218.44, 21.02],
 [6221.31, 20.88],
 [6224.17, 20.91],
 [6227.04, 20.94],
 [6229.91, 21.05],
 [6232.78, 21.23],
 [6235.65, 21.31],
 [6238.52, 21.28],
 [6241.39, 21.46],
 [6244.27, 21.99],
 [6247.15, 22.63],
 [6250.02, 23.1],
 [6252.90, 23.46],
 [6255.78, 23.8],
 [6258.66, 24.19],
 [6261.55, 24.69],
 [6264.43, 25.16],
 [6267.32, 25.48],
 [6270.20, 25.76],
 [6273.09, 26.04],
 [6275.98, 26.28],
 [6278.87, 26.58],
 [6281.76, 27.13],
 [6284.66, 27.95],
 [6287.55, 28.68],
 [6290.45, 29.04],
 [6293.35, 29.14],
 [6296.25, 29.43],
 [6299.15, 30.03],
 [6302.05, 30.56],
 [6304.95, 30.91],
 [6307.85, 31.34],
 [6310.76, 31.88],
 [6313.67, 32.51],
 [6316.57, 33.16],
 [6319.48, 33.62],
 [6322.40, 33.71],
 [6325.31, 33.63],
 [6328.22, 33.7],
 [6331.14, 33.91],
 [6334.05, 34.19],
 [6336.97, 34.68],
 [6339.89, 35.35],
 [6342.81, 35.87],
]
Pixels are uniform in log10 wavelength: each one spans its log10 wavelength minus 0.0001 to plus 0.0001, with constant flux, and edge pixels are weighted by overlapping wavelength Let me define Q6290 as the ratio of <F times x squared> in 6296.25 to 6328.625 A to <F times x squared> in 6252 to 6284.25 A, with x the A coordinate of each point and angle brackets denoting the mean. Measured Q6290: 1.3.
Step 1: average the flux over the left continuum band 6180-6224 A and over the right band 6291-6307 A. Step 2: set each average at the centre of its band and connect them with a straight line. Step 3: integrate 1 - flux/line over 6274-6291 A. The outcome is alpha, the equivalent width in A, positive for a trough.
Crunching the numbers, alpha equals 0.9 A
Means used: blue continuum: 24.4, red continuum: 30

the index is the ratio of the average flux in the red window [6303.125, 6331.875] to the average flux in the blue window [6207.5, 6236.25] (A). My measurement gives 1.49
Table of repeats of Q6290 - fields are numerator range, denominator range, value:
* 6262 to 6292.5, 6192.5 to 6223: 1.14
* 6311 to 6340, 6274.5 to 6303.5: 1.20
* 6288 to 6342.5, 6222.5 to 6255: 1.52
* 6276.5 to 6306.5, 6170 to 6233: 1.23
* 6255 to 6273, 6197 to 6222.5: 1.05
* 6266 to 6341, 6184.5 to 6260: 1.35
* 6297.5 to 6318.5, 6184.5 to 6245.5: 1.40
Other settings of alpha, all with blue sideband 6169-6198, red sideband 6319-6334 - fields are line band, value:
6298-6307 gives 0.5 A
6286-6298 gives 1.0 A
